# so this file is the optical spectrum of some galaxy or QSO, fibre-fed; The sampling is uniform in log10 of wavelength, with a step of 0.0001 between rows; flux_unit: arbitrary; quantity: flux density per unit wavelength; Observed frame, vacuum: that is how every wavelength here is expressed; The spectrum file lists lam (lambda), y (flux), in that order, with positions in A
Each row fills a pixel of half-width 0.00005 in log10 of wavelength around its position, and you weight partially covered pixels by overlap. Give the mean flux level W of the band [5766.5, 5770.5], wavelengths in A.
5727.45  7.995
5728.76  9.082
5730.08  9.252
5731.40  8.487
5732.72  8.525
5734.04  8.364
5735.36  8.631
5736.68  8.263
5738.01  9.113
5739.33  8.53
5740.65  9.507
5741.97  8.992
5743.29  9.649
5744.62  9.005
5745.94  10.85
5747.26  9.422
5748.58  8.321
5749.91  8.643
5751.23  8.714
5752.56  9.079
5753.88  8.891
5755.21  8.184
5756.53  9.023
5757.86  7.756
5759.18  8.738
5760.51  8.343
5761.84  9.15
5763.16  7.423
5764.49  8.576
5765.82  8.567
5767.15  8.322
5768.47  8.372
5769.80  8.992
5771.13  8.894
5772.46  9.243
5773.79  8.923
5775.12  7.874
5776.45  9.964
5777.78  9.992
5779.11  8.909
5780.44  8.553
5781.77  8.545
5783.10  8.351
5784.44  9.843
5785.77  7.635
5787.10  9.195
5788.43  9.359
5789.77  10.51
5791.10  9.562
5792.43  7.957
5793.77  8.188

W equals 8.58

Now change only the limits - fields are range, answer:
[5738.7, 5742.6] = 9.02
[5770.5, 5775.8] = 8.73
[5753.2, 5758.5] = 8.47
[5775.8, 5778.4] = 9.98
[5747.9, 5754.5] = 8.73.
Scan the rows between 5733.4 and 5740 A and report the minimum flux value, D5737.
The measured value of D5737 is 8.263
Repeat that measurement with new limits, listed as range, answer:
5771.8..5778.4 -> 7.874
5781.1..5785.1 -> 8.351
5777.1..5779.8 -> 8.909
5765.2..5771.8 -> 8.322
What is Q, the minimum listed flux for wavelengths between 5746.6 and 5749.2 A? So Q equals 8.321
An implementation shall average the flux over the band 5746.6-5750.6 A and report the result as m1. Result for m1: 8.8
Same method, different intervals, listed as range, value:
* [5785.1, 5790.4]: 9.17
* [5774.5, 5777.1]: 8.93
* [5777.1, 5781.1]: 9.16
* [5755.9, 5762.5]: 8.6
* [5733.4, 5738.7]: 8.58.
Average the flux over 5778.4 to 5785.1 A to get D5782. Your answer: 8.84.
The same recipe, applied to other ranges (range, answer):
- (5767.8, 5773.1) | 8.88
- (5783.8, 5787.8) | 8.9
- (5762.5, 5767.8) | 8.22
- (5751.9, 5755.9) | 8.73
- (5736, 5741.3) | 8.84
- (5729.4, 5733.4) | 8.75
